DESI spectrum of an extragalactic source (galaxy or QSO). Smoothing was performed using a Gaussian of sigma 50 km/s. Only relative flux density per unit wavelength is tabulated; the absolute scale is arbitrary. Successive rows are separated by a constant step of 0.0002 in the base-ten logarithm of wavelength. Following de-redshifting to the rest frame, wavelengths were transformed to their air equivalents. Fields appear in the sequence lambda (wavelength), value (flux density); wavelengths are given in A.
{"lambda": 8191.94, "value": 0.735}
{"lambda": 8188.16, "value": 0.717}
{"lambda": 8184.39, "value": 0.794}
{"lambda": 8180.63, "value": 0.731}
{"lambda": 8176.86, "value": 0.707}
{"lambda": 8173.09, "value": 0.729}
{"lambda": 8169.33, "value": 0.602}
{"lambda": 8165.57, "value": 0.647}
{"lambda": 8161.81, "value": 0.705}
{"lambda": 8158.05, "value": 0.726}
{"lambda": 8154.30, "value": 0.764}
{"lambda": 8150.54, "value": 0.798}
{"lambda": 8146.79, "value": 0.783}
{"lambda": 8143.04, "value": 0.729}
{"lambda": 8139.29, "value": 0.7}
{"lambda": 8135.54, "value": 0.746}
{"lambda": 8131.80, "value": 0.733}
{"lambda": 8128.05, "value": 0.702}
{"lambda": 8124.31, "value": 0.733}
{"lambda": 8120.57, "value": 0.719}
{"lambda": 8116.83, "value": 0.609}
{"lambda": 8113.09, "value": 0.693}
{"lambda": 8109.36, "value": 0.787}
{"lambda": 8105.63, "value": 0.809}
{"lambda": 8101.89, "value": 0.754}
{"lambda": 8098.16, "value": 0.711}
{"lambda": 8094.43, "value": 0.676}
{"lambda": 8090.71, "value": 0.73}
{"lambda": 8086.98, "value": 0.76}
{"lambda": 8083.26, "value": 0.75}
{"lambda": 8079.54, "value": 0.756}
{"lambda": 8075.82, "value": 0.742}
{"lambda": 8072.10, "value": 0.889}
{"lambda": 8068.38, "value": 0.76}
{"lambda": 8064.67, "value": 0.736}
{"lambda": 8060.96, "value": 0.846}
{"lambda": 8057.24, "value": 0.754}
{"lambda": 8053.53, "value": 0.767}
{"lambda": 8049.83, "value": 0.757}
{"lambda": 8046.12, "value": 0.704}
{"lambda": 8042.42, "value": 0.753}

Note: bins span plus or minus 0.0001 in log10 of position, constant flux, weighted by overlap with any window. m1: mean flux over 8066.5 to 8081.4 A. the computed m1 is 0.787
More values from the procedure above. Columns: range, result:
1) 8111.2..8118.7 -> 0.652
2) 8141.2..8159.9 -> 0.76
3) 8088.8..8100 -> 0.706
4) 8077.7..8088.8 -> 0.756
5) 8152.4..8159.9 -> 0.745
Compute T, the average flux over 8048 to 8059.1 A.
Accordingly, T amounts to 0.76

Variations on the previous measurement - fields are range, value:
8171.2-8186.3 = 0.74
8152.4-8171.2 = 0.689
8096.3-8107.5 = 0.758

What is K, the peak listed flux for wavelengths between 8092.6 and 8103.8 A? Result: 0.754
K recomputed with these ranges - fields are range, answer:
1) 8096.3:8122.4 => 0.809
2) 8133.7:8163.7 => 0.798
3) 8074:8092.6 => 0.76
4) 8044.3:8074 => 0.889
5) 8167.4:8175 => 0.729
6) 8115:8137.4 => 0.746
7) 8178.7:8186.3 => 0.794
